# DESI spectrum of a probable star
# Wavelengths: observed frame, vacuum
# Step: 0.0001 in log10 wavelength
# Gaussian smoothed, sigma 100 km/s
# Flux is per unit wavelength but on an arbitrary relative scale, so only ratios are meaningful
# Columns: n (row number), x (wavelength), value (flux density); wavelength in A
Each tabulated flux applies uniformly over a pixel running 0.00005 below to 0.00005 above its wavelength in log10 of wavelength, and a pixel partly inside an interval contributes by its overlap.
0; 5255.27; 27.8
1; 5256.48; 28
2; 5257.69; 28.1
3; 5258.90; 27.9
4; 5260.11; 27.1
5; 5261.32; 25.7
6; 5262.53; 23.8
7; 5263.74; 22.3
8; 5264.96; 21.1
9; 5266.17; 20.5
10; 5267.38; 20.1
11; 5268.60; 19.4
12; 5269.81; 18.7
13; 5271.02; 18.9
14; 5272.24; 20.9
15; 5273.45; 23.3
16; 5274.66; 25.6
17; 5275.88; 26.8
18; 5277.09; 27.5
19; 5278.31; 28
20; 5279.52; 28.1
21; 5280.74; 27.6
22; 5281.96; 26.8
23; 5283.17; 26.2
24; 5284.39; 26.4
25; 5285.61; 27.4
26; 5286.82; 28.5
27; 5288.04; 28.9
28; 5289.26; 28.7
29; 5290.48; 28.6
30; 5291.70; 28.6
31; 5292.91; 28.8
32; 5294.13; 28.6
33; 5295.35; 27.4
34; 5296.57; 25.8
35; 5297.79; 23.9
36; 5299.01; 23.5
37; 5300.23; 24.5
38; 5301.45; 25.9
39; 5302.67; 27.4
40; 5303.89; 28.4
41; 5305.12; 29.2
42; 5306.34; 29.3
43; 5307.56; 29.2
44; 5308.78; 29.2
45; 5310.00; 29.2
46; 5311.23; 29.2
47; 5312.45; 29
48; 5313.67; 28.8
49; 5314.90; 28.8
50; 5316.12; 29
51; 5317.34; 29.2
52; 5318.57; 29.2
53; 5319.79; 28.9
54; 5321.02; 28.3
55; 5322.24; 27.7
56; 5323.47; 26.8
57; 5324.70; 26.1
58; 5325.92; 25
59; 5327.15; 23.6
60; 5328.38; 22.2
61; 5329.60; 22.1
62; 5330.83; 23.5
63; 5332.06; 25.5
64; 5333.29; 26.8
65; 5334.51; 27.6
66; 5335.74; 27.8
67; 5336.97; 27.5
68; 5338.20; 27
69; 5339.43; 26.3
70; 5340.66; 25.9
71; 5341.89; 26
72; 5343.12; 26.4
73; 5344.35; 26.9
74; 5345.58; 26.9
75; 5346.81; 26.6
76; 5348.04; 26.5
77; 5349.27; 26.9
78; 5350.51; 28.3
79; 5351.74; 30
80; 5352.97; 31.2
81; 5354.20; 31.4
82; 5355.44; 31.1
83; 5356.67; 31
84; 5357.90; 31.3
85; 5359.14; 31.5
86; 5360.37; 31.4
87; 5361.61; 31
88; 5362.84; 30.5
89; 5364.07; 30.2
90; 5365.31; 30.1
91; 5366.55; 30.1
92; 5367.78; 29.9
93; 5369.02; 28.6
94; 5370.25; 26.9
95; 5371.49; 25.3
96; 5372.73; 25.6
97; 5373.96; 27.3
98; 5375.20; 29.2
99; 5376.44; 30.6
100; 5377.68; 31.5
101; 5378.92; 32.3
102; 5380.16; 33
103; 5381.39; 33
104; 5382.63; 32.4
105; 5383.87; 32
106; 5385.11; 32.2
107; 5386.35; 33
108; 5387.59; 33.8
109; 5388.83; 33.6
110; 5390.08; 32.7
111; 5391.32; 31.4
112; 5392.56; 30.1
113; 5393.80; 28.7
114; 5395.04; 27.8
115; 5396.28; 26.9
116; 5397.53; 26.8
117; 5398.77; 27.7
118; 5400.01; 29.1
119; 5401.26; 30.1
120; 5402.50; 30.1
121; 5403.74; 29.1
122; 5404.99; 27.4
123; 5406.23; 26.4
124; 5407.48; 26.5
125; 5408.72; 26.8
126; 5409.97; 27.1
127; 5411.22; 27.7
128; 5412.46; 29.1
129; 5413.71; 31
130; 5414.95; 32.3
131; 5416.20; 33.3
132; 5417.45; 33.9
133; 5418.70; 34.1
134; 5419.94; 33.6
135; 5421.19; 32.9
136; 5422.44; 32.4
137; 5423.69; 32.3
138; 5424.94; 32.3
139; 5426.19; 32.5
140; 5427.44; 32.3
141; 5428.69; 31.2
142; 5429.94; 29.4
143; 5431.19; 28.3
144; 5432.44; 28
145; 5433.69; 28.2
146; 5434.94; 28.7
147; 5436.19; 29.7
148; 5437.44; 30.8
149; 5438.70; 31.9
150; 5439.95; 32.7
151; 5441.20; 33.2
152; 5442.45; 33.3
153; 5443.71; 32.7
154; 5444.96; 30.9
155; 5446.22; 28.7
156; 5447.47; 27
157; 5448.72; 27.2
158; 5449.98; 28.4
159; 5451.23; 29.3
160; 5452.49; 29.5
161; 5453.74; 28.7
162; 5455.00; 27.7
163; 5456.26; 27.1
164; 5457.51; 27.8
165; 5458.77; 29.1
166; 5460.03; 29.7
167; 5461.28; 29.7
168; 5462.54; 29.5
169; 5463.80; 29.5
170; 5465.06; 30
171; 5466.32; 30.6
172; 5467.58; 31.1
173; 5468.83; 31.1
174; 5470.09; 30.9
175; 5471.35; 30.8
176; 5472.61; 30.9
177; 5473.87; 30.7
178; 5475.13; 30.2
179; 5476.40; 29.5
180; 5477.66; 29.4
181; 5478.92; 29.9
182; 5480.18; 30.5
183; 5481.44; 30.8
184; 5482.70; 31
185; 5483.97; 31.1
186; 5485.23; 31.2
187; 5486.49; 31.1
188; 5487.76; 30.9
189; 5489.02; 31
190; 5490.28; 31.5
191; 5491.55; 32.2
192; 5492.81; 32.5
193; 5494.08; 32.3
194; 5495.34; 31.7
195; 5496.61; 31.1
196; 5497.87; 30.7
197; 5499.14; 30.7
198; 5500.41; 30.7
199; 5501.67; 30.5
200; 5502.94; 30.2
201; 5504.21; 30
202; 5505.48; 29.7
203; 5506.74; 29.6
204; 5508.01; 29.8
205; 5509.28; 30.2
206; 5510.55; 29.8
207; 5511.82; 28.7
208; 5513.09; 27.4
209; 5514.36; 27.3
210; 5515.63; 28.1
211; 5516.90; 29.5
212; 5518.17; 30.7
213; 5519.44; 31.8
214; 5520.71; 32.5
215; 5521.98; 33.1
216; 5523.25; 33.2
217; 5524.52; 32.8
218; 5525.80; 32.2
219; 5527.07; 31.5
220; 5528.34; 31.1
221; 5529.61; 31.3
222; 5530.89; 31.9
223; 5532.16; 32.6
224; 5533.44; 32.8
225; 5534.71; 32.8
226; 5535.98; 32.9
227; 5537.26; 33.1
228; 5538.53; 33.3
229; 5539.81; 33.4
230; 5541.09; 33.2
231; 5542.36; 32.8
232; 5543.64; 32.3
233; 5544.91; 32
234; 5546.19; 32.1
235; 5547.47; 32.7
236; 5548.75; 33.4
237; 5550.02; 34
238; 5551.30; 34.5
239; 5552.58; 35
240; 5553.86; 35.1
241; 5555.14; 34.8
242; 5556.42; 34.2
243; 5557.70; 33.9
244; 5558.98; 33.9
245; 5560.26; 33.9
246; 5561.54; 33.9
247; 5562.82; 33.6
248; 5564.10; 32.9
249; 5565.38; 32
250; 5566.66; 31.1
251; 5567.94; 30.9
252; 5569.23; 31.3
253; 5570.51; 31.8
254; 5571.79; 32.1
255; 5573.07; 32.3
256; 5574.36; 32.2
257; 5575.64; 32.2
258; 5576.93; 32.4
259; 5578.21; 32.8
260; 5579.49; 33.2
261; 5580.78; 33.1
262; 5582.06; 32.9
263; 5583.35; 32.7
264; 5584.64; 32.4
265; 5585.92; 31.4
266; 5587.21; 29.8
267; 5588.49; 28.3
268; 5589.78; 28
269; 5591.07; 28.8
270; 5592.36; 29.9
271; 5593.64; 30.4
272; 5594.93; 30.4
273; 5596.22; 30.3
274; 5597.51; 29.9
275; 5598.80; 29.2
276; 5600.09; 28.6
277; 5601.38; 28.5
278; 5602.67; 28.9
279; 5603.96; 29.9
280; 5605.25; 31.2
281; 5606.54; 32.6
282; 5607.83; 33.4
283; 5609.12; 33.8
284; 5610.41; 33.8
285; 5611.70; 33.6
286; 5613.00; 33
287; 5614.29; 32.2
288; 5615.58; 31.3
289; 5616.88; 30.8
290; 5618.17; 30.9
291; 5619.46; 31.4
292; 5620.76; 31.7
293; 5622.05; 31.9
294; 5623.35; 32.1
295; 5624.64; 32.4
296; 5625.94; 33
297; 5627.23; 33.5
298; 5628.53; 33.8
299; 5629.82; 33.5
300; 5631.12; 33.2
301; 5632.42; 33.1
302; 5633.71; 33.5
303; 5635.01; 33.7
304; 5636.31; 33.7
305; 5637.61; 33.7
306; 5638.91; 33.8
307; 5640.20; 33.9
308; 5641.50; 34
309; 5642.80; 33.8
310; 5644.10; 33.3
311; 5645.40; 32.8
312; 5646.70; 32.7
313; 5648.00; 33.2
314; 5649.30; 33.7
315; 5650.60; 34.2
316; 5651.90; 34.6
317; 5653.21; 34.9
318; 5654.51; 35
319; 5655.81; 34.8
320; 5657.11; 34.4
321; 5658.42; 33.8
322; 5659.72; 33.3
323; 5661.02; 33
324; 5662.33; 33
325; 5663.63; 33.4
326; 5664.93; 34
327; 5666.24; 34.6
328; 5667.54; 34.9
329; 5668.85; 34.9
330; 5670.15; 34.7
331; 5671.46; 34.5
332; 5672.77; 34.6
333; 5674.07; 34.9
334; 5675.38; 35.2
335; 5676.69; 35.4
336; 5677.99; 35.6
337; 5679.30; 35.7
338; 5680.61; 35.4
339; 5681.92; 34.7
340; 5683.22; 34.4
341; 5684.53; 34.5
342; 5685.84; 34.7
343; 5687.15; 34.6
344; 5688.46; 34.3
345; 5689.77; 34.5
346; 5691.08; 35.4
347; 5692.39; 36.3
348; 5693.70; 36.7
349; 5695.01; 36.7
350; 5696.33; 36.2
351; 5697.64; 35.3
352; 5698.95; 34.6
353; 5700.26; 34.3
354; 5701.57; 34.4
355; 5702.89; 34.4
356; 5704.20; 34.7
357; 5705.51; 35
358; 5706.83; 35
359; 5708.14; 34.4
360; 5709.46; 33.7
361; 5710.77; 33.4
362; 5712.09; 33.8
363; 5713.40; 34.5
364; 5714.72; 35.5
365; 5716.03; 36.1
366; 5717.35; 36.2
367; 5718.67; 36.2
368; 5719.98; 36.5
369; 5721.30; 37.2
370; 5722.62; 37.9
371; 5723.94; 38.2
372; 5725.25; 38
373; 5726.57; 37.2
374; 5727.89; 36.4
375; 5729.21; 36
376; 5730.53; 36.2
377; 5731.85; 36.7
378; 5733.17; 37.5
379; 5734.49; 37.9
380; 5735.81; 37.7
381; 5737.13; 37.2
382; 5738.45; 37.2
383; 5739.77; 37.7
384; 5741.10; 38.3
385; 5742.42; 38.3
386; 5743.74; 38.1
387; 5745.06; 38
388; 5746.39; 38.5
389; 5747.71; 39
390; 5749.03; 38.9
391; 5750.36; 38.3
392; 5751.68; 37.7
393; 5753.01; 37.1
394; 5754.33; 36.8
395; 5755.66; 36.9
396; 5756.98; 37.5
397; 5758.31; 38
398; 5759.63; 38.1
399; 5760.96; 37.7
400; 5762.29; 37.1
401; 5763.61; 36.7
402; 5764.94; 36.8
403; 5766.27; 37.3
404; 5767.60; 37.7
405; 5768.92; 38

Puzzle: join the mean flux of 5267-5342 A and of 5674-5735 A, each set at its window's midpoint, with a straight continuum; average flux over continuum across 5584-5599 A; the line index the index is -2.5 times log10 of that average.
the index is 0.11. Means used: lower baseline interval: 26.5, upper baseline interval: 35.6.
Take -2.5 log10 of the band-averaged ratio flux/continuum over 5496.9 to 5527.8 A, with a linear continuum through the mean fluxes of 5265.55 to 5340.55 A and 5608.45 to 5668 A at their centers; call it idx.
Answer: 0.010 mag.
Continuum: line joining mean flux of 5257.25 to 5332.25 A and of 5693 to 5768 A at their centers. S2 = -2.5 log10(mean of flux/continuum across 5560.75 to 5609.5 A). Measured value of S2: 0.06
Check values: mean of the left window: 26.2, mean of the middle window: 31.3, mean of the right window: 36.7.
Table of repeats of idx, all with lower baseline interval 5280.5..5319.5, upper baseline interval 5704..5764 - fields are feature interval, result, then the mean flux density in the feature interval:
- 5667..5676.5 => 0.02 mag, 34.8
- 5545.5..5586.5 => 0.01 mag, 33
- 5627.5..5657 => 0.04 mag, 33.8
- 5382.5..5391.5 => -0.11 mag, 32.7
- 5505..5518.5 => 0.11 mag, 29.1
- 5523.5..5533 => 0.02 mag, 32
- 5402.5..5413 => 0.09 mag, 27.7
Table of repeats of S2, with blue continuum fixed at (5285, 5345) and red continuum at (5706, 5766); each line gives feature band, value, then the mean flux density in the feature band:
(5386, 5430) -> -0.04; 30.4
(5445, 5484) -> 0.04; 29.6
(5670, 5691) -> 0.02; 34.9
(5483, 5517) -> 0.04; 30.4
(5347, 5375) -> -0.04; 29.3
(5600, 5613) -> 0.08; 31.6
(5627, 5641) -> 0.03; 33.6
